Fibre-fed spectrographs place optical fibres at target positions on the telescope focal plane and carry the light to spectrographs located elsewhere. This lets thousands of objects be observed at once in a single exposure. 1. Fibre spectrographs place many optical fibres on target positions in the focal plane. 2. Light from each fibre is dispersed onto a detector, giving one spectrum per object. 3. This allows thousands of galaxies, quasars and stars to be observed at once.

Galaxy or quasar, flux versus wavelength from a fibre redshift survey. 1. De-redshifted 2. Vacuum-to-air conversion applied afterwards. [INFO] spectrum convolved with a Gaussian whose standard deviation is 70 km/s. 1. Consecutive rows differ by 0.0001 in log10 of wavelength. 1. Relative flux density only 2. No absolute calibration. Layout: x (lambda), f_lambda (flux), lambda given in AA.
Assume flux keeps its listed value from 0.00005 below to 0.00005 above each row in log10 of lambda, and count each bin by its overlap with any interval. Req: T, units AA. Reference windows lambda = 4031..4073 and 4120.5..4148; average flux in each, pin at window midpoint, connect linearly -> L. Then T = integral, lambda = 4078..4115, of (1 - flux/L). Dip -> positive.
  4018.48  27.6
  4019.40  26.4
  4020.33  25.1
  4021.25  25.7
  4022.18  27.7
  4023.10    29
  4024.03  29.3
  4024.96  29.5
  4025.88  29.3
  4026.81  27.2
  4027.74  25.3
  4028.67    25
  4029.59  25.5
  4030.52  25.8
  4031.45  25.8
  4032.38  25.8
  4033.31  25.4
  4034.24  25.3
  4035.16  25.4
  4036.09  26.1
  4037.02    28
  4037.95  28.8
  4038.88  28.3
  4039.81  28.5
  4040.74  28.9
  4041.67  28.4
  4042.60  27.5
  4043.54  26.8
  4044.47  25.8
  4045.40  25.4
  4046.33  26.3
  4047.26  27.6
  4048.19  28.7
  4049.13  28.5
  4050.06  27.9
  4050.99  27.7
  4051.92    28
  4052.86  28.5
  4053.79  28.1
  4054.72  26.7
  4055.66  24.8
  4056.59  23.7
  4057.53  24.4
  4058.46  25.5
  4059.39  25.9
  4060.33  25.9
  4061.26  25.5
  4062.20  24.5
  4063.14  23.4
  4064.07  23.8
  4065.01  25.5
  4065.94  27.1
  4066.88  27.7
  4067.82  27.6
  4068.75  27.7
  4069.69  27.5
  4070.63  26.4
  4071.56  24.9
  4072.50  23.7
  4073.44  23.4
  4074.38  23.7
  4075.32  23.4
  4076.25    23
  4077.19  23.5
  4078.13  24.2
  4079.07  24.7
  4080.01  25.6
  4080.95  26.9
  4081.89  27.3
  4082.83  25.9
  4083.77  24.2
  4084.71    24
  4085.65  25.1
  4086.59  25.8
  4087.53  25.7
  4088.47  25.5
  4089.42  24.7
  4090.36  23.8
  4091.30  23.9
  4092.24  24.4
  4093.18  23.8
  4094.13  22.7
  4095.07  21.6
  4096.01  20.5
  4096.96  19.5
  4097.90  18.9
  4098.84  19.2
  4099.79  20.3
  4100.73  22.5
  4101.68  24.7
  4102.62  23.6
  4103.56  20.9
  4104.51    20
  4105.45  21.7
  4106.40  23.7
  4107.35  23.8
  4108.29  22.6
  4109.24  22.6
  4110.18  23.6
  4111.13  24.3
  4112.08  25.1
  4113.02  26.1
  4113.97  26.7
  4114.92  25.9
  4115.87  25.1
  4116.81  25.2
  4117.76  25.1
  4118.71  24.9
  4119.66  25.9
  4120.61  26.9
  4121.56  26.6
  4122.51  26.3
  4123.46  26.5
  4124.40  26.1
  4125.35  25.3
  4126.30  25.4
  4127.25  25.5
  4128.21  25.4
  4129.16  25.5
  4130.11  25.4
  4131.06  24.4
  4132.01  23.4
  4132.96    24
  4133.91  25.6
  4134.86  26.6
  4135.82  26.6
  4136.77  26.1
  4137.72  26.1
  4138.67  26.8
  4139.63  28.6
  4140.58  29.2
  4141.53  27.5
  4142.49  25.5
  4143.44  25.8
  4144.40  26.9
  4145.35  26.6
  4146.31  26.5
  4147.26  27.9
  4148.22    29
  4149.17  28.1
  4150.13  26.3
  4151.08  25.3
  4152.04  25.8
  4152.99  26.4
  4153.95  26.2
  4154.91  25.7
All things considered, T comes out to 3.8 AA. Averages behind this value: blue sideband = 26.5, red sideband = 26.2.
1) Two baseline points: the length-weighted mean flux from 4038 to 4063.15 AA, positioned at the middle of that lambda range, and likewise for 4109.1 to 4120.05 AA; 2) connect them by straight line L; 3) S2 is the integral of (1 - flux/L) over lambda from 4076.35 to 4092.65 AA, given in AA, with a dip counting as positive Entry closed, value 0.6 AA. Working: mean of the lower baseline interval 26.8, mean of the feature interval 25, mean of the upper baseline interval 25.1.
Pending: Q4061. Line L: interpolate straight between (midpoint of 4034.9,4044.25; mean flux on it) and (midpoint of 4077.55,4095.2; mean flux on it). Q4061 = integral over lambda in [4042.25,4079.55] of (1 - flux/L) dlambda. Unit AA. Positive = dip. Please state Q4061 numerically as 0.7 AA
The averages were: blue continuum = 27.6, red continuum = 24.8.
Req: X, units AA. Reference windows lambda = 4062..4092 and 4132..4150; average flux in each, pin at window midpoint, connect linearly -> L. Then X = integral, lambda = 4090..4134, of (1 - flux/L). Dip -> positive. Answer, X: 3.6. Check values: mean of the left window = 25.1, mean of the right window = 26.7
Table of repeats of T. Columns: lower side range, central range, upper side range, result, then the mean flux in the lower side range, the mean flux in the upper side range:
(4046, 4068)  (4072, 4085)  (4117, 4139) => 0.8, 26.4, 25.7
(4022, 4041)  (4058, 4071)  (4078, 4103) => -0.4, 27.1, 23.7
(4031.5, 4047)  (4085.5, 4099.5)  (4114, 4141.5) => 1.8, 26.9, 25.9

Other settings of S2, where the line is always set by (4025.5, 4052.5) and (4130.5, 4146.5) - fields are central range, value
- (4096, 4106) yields 2.0 AA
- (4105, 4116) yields 0.9 AA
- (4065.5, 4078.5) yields 0.7 AA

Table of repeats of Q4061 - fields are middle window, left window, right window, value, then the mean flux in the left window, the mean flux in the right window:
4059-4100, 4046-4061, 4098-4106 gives -0.76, 26.8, 21.5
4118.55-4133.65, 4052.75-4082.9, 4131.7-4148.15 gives 0.48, 25.4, 26.5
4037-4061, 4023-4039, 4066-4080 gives -0.85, 26.9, 25.2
